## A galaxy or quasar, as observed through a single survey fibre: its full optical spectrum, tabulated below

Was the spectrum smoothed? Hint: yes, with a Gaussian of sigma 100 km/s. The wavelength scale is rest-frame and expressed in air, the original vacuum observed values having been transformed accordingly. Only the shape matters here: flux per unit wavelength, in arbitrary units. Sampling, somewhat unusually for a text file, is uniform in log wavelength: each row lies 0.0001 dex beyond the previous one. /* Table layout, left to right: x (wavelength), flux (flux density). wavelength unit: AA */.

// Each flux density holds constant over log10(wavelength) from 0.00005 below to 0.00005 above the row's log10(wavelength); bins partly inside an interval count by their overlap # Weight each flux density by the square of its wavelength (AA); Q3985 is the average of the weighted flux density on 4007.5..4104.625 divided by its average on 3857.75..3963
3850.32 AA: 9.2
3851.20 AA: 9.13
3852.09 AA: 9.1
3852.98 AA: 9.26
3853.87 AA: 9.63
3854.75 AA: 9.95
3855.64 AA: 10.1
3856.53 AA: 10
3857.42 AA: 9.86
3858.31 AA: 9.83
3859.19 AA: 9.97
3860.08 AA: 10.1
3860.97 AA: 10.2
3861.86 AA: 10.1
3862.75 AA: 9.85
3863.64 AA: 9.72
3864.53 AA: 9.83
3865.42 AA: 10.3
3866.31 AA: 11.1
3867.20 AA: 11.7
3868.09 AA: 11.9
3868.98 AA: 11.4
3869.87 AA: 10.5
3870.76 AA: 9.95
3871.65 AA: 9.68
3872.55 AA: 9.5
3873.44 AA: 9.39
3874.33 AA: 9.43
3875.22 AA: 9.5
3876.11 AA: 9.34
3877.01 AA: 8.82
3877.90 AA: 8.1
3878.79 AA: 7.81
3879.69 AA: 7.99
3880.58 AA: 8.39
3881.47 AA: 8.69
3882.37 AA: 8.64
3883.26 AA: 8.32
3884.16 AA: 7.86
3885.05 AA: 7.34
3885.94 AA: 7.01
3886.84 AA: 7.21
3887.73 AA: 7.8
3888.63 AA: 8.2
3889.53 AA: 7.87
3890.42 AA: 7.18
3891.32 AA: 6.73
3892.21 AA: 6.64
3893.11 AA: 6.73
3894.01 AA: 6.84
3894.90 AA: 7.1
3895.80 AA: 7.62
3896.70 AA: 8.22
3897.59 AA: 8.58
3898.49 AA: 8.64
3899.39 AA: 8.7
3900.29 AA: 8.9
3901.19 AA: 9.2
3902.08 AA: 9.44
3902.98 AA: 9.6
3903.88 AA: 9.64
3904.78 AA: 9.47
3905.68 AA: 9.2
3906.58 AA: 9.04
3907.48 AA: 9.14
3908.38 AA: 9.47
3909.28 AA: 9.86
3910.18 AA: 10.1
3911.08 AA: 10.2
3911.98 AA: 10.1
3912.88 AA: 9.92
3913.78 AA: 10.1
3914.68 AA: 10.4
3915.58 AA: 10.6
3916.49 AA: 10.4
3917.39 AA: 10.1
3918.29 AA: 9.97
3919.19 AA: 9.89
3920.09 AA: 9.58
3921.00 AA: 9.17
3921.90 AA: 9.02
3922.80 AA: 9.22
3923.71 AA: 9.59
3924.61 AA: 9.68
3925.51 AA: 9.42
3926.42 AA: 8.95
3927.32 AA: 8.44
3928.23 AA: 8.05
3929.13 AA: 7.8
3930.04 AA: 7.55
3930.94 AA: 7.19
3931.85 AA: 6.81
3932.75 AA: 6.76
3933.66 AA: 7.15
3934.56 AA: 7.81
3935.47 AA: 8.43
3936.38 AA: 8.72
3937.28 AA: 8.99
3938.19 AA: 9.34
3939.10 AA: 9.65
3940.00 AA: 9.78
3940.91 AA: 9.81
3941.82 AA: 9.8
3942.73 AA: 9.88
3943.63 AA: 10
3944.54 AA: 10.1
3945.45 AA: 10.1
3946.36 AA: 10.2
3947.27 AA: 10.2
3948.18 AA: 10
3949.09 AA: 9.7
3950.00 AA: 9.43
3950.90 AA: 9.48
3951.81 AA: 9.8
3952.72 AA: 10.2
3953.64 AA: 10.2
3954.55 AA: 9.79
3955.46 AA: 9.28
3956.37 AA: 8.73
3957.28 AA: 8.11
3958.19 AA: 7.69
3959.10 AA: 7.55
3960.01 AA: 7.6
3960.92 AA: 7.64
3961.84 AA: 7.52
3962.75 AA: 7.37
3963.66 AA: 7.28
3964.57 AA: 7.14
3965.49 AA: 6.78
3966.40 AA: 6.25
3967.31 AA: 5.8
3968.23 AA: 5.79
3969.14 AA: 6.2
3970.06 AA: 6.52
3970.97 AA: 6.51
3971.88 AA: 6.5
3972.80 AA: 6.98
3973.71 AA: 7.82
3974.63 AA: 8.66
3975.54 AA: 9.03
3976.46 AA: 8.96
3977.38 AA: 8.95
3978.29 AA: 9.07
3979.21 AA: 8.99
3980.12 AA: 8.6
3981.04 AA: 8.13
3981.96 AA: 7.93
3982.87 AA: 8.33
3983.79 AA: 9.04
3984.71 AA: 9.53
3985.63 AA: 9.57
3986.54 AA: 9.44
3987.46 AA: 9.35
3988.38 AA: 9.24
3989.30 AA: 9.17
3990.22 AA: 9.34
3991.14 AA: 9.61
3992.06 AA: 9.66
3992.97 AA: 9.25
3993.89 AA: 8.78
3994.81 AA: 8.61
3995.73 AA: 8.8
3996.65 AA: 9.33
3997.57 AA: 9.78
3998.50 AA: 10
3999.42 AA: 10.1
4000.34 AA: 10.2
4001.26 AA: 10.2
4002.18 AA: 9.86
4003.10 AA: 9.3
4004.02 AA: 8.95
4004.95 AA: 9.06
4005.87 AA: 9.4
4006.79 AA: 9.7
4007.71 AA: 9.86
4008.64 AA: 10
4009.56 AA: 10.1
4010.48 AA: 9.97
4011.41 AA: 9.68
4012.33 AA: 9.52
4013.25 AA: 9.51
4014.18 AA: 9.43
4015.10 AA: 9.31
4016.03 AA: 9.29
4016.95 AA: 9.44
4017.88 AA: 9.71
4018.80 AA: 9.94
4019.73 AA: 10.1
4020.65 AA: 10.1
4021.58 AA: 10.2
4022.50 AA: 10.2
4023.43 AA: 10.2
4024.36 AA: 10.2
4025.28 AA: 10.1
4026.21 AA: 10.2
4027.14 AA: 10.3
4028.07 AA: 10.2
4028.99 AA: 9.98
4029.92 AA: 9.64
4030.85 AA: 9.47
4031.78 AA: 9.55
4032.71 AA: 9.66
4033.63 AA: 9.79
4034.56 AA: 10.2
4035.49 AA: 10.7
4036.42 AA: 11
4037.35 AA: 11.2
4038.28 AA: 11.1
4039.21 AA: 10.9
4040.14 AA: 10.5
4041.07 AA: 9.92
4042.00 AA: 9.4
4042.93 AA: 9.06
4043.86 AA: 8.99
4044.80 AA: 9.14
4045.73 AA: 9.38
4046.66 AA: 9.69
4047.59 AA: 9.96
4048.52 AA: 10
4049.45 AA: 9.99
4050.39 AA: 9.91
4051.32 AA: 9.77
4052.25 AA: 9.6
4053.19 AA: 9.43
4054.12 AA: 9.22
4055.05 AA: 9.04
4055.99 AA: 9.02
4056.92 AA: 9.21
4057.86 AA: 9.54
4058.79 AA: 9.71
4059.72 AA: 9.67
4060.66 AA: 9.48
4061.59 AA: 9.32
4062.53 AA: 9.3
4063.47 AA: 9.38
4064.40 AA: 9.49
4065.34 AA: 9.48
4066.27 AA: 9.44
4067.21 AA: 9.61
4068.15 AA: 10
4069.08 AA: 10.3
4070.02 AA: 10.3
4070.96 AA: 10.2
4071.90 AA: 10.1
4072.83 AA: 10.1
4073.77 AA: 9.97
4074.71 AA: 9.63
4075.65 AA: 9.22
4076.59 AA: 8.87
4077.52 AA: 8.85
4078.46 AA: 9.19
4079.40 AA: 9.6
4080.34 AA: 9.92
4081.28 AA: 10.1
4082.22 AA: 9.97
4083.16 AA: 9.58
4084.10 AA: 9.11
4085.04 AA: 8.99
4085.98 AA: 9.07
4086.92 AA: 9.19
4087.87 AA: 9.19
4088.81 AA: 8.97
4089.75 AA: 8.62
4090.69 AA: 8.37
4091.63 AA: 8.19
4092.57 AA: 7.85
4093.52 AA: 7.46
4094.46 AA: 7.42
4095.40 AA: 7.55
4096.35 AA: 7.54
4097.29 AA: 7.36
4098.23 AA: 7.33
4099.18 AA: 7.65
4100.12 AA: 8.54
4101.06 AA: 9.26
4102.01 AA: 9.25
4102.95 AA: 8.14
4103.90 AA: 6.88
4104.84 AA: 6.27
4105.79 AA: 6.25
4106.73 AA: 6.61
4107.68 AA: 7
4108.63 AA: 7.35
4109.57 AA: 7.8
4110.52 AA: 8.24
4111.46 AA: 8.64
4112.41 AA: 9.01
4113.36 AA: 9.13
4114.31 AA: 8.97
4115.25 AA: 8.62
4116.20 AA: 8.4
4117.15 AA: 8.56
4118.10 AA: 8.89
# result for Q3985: 1.12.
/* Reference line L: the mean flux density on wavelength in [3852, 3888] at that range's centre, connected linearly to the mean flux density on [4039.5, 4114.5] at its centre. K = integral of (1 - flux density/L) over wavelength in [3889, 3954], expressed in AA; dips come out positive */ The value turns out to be 1.7 AA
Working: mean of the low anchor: 9.4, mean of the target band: 9.05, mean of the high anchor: 8.98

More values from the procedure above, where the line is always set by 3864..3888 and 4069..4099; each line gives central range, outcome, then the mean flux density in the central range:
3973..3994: 0.3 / 8.96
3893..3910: 0.7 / 8.77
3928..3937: 1.5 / 7.65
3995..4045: -4.6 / 9.86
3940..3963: -0.3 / 9.23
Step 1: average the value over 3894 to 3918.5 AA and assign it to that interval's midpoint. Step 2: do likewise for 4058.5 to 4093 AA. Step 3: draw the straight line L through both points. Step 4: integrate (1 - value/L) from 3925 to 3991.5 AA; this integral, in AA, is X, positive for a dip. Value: 6.06 AA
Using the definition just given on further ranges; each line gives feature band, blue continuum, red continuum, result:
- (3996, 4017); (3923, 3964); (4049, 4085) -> -0.97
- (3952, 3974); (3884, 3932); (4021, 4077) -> 3.81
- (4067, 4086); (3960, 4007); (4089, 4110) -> -4.40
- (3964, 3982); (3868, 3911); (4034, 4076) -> 3.34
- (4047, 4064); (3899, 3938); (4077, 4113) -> -2.06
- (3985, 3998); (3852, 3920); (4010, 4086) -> 0.38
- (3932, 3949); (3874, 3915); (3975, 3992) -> -0.80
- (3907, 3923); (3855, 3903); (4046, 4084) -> -1.37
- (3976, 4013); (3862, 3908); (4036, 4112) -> -1.50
